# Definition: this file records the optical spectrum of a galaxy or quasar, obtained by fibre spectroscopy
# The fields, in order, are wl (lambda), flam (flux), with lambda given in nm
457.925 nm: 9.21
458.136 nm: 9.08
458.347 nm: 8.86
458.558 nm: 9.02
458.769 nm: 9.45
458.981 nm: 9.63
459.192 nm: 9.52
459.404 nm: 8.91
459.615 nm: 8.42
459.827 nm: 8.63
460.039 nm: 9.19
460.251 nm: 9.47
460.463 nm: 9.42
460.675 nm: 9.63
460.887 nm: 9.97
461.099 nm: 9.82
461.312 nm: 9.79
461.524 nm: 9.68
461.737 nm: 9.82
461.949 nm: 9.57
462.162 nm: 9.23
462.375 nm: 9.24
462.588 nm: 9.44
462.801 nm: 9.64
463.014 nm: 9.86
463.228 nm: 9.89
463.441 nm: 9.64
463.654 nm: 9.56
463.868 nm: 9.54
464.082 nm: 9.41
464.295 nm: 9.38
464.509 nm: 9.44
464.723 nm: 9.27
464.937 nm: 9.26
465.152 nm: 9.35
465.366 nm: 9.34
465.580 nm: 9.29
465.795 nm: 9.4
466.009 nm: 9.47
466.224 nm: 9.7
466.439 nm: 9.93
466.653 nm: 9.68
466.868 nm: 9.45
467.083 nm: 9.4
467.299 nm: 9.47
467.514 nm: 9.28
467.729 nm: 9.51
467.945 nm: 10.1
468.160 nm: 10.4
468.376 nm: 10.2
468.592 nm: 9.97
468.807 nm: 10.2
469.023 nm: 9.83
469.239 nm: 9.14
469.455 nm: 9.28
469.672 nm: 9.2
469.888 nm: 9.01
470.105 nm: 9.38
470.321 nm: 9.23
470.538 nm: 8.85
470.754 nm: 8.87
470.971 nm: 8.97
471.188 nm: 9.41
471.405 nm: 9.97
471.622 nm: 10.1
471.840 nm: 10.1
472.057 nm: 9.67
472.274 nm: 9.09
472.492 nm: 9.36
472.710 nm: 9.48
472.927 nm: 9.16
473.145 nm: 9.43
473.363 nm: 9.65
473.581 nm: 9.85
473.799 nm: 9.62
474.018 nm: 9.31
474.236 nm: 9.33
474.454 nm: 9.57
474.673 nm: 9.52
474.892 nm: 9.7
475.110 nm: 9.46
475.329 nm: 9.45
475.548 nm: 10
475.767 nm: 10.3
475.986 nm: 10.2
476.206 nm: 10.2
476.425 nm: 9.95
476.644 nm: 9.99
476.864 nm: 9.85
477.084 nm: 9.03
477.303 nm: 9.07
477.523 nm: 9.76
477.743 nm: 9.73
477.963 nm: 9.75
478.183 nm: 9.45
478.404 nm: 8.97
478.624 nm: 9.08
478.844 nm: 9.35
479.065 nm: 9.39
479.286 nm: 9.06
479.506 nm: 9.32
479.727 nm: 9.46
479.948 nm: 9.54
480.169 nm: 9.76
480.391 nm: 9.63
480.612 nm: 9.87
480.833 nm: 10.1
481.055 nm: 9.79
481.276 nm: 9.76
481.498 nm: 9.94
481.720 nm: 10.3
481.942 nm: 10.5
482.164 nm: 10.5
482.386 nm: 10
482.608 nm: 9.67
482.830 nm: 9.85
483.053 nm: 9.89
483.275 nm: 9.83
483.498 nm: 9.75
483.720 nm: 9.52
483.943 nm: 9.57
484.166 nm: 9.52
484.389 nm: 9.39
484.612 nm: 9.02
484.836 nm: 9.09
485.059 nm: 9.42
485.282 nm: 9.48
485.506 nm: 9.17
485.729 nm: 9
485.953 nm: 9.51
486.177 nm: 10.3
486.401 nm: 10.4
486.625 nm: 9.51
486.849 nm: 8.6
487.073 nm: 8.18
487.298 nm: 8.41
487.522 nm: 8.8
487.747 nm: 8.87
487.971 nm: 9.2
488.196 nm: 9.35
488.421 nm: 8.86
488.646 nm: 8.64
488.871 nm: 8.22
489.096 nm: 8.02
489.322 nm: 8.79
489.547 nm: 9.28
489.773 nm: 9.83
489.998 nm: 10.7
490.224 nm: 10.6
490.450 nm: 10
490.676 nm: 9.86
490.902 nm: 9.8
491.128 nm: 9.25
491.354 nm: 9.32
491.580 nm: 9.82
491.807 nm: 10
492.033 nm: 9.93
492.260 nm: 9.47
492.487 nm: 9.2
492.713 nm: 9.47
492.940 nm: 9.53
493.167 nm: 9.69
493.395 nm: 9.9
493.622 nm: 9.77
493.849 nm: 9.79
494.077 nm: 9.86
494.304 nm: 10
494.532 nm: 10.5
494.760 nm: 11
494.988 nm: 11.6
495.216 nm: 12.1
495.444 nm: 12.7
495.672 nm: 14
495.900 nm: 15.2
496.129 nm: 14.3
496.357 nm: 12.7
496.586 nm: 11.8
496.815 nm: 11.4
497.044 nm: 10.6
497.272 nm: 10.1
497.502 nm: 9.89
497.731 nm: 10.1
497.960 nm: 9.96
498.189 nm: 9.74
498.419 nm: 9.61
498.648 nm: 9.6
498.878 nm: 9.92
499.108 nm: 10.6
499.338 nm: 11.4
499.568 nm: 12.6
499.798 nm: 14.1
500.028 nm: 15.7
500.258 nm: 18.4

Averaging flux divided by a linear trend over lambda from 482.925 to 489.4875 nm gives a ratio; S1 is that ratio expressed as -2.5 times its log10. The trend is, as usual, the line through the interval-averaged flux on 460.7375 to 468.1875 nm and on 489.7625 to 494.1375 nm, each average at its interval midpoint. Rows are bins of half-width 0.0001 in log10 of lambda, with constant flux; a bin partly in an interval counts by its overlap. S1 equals 0.06 mag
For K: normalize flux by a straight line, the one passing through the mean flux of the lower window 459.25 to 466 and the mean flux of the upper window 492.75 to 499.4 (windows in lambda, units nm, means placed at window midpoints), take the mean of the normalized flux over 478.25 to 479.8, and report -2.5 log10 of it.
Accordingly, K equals 0.10 mag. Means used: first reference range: 9.44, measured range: 9.23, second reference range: 10.9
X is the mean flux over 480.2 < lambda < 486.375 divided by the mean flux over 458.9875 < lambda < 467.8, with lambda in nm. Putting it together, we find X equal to 1.03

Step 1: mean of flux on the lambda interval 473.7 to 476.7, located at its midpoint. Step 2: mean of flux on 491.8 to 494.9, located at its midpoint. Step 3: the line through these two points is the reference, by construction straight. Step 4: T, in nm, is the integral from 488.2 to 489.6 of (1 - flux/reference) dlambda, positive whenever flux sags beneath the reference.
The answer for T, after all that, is 0.17 nm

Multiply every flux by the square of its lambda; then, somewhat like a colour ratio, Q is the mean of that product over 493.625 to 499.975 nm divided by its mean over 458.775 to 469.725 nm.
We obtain 1.4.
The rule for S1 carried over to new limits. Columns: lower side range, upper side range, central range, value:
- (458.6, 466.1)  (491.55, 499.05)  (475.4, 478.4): 0.03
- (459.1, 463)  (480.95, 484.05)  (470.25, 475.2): 0.03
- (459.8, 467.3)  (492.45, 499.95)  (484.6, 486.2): 0.13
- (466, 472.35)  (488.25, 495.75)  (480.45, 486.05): 0.01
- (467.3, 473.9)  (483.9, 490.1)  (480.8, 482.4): -0.09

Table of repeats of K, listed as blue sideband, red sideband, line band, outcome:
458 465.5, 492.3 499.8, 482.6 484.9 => 0.09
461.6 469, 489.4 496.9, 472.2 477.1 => 0.04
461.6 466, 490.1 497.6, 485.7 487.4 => 0.13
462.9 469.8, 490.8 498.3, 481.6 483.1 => 0.01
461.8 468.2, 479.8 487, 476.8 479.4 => 0.03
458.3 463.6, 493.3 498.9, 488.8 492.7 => 0.14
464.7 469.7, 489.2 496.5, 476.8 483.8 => 0.05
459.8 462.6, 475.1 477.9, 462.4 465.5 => 0.01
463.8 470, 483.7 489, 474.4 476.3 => -0.05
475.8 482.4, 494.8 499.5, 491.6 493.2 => 0.14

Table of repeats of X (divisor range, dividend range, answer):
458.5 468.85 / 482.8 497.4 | 1.05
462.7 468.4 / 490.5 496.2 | 1.11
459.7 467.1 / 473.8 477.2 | 1.02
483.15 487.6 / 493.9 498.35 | 1.22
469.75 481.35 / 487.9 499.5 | 1.08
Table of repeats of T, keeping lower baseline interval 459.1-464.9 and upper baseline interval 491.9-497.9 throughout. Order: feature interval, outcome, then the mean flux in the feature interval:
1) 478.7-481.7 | 0.19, 9.63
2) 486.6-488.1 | 0.26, 8.76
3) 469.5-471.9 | 0.12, 9.35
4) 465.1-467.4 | 0.03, 9.5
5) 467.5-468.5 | -0.02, 9.95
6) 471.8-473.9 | 0.09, 9.53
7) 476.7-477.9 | 0.07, 9.52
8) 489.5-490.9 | 0.09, 10.1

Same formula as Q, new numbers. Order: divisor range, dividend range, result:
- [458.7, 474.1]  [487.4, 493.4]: 1.10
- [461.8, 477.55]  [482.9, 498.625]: 1.14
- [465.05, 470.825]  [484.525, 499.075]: 1.16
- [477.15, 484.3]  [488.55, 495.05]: 1.05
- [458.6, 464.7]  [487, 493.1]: 1.11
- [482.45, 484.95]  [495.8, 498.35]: 1.26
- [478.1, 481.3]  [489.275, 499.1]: 1.17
